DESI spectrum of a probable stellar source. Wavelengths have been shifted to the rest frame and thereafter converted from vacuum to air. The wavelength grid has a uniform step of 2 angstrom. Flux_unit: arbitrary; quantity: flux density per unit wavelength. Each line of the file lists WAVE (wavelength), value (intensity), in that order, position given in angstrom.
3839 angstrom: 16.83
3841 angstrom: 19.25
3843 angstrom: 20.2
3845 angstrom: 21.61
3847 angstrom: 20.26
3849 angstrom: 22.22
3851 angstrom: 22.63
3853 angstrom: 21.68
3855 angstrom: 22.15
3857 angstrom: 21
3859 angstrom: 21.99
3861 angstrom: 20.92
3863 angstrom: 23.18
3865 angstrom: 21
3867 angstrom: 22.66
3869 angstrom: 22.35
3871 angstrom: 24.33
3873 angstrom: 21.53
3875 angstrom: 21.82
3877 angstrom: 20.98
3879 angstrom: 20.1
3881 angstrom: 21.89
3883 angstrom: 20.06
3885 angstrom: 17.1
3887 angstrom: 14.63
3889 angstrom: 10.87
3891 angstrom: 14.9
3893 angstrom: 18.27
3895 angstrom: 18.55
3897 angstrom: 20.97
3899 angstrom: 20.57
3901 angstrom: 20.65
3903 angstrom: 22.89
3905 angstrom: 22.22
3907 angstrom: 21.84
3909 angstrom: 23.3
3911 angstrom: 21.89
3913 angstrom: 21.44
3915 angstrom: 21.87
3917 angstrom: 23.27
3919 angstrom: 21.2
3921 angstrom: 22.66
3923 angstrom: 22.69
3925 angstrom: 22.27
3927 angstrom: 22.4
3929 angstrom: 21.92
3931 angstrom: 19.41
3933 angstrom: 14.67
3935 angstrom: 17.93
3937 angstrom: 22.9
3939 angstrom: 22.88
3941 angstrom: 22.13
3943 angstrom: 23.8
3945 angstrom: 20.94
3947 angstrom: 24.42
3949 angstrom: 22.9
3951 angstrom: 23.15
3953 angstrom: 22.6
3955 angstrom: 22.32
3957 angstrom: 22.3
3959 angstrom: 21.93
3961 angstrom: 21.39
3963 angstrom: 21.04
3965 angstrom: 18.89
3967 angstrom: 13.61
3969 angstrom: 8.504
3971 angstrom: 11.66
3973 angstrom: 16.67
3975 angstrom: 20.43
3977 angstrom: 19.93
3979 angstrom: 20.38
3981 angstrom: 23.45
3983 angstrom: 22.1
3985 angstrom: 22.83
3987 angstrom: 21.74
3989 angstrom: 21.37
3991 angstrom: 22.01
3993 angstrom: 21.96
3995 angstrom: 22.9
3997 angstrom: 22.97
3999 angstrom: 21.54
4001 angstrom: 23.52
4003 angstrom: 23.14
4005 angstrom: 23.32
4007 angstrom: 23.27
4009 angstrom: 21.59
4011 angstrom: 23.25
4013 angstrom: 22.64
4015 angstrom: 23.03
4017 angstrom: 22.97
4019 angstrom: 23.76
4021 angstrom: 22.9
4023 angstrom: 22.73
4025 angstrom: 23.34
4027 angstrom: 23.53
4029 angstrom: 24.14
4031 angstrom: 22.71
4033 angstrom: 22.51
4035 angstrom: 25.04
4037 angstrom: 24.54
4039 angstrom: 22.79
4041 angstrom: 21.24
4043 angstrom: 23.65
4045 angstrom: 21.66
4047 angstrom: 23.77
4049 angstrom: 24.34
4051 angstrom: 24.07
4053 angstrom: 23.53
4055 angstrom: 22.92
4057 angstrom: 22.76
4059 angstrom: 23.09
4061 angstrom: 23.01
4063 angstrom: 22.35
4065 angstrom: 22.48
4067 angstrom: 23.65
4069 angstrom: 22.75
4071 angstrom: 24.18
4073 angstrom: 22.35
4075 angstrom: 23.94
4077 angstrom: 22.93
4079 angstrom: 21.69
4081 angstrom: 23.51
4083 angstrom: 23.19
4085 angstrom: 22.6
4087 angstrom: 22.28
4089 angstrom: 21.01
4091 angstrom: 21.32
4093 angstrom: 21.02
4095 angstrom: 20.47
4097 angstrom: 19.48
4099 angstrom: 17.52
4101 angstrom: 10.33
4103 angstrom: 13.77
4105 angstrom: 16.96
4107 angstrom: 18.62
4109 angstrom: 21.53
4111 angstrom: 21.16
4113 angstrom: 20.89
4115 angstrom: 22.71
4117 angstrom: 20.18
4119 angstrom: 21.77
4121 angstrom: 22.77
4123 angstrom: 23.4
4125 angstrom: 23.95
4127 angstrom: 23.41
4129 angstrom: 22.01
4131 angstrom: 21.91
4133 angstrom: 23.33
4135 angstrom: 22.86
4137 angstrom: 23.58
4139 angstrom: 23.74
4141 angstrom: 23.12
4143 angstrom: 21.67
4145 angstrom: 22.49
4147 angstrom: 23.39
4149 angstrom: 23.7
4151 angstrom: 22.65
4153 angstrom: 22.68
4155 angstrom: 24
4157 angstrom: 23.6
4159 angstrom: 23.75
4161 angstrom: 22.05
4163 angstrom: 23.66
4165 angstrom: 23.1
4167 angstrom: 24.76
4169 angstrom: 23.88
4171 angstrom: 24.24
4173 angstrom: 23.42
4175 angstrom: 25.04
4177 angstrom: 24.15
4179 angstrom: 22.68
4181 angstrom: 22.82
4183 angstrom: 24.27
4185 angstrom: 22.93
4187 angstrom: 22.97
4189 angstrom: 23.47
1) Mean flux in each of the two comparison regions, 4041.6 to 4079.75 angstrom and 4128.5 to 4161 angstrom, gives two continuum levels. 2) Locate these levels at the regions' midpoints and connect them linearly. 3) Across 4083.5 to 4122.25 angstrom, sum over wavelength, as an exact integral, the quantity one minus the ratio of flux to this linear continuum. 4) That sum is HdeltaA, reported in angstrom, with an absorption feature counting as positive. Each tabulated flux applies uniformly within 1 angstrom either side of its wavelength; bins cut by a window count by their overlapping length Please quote 5.3 angstrom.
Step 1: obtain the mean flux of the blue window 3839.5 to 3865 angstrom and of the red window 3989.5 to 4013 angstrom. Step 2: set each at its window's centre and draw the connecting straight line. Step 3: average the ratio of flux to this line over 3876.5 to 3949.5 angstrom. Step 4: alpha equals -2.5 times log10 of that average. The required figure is 0.06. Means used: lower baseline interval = 21.3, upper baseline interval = 22.6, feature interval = 20.6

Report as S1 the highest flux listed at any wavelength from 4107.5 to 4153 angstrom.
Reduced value 23.95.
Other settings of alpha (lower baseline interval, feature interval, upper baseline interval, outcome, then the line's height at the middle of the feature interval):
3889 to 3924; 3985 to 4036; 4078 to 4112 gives -0.13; 20.3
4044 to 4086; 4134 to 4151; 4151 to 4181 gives 0.02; 23.5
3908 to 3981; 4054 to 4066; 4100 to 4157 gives -0.08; 21.2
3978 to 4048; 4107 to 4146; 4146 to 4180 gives 0.05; 23.4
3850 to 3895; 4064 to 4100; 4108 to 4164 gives 0.01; 22.2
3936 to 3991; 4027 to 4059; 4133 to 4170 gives -0.08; 21.7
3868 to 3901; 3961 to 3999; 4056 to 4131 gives 0.03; 20.3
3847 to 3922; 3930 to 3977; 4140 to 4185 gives 0.09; 21.5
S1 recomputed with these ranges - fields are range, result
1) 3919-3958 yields 24.42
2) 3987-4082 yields 25.04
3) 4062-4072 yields 24.18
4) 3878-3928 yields 23.3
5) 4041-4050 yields 24.34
